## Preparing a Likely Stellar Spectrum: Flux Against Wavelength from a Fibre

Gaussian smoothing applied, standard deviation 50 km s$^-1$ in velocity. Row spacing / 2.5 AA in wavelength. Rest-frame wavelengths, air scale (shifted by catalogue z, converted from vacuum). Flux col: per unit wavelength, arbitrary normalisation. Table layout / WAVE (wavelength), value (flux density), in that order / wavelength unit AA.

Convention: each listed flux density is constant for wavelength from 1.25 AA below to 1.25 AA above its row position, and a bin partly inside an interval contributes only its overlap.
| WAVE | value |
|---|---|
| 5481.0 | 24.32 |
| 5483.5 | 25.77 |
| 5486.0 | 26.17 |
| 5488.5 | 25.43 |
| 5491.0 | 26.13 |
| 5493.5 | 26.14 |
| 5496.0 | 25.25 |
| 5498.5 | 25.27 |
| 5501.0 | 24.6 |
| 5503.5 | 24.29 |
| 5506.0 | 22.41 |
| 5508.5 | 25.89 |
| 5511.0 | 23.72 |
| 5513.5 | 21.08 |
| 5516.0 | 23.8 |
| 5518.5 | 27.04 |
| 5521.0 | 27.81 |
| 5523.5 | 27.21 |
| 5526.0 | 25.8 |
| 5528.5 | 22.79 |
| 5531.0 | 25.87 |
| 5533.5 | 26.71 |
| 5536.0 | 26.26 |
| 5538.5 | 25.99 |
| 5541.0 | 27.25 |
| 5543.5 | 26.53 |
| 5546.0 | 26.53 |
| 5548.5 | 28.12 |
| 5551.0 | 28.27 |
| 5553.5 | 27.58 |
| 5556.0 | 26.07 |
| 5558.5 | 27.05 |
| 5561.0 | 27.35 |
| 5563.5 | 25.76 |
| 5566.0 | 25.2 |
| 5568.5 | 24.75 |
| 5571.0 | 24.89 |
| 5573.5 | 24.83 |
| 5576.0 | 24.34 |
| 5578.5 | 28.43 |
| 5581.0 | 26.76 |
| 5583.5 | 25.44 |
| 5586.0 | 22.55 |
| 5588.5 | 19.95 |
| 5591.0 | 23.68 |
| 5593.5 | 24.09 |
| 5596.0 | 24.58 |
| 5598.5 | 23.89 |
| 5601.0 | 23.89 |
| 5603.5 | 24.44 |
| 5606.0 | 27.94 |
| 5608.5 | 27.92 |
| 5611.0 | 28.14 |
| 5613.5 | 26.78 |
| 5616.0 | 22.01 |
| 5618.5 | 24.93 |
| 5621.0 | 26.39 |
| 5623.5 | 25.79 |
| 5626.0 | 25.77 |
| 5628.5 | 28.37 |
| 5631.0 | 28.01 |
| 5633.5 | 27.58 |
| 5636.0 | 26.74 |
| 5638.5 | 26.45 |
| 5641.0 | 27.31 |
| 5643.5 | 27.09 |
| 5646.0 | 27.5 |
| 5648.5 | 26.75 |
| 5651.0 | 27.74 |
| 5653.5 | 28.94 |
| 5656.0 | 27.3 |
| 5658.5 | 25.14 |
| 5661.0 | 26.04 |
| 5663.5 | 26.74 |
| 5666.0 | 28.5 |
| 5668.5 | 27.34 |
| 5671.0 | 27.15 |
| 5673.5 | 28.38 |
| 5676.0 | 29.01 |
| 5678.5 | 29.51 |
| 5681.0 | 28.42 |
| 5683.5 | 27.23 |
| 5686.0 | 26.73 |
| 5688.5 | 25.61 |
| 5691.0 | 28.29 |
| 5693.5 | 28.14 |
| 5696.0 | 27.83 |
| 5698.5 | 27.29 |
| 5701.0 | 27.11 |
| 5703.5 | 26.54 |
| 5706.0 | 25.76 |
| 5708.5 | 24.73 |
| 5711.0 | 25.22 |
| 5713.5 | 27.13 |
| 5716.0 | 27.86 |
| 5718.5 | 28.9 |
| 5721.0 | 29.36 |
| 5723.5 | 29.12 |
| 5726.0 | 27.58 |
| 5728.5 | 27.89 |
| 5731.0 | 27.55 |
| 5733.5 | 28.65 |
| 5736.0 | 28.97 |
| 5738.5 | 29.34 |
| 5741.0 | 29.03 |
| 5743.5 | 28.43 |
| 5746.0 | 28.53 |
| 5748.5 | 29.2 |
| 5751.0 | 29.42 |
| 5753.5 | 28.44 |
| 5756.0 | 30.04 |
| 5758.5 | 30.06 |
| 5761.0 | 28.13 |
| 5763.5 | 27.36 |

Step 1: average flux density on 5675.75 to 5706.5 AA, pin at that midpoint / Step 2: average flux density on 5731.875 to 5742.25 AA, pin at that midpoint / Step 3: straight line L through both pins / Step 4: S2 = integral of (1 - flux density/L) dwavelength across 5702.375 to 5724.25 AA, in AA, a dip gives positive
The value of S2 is 0.82 AA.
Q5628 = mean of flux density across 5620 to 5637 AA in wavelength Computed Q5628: 27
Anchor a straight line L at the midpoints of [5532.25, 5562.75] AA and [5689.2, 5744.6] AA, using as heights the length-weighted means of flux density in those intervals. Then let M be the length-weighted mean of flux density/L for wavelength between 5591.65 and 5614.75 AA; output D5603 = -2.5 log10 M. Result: 0.063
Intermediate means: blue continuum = 27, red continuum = 27.7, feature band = 25.7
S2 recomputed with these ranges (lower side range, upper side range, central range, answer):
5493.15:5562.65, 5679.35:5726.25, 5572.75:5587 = 0.4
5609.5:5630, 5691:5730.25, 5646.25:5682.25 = -1.2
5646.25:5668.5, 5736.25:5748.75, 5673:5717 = 1.1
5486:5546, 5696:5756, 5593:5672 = 1.0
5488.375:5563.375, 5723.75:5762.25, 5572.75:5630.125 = 3.3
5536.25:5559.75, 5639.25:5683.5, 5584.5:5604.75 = 2.8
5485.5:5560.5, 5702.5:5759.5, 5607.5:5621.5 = 0.4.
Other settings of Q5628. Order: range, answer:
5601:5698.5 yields 27.1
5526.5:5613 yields 25.7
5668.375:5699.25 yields 27.8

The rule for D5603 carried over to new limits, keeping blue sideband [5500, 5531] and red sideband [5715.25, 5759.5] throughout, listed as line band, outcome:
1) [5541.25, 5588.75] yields -0.01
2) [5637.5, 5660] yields 0.00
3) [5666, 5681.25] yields -0.03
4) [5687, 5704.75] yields 0.03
